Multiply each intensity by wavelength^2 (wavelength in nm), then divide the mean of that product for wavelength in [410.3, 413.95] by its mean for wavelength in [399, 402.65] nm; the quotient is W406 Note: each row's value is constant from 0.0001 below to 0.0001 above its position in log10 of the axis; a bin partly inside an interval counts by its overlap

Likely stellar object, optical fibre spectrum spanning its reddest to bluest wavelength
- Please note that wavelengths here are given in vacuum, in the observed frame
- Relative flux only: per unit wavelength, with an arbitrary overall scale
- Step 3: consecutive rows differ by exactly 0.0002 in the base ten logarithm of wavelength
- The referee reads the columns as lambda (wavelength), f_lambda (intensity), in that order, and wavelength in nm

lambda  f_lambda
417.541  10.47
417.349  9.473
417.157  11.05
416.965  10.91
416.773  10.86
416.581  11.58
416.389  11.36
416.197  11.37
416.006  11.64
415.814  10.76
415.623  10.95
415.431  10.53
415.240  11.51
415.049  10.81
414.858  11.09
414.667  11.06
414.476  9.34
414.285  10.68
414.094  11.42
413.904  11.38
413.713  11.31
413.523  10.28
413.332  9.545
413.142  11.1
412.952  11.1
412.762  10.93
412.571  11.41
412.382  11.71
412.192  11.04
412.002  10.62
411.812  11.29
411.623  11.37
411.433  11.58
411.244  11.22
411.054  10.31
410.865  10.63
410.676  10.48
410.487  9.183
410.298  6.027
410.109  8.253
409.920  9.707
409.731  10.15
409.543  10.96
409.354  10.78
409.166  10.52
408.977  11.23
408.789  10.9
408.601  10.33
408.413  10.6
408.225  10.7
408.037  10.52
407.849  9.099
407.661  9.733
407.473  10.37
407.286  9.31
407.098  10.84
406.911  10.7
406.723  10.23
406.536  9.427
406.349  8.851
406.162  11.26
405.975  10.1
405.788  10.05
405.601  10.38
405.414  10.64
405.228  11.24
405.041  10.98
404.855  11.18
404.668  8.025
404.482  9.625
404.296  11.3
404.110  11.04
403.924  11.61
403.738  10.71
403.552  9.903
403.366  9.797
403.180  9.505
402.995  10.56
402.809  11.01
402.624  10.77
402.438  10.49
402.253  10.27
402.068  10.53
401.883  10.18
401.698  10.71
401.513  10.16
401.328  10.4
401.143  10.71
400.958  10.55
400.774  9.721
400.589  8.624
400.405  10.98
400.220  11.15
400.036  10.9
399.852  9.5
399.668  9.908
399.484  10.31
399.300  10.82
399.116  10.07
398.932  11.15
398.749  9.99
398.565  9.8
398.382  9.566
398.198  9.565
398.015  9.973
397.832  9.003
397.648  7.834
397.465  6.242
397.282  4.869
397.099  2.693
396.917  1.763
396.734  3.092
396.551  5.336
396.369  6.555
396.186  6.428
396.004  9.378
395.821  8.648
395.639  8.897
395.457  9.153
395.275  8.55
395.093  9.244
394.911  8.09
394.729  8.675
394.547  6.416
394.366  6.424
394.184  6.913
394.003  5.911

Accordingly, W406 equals 1.1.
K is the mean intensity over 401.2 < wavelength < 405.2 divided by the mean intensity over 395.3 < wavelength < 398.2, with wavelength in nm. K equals 1.54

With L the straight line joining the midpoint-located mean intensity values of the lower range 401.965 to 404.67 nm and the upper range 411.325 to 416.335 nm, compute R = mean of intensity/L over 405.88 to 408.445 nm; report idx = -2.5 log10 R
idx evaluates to 0.05 mag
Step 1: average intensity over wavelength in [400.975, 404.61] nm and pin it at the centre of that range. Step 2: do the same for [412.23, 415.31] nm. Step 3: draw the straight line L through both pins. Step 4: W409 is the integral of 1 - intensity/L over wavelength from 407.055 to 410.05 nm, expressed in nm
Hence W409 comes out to 0.11 nm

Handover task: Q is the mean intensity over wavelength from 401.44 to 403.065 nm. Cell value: 10.5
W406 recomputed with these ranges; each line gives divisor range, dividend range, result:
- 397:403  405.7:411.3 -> 1.09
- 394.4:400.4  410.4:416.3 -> 1.42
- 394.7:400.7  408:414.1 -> 1.34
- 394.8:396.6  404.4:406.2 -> 1.34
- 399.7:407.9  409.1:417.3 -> 1.09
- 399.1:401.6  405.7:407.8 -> 1.01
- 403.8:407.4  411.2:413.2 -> 1.12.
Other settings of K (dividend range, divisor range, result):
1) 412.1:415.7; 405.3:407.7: 1.07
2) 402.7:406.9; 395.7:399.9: 1.30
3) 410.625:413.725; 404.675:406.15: 1.04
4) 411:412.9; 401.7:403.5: 1.08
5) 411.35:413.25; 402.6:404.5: 1.06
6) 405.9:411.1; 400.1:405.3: 0.96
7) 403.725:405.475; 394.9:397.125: 1.56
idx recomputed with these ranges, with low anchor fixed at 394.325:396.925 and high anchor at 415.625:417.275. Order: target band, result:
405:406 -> -0.16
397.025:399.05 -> -0.07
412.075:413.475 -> -0.05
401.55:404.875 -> -0.19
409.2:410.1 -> -0.03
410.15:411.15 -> 0.09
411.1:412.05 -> -0.10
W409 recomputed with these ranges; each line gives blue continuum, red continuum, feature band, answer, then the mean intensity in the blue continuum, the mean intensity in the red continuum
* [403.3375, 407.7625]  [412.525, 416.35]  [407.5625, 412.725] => 0.11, 10.3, 10.9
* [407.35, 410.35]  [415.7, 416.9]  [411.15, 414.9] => -0.09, 10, 11.2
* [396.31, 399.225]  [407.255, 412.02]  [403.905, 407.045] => -0.39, 7.38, 10.2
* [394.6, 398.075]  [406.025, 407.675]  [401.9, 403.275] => -0.25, 7.04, 10.1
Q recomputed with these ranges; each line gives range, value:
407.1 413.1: 10.4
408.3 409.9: 10.6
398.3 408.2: 10.3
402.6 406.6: 10.4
